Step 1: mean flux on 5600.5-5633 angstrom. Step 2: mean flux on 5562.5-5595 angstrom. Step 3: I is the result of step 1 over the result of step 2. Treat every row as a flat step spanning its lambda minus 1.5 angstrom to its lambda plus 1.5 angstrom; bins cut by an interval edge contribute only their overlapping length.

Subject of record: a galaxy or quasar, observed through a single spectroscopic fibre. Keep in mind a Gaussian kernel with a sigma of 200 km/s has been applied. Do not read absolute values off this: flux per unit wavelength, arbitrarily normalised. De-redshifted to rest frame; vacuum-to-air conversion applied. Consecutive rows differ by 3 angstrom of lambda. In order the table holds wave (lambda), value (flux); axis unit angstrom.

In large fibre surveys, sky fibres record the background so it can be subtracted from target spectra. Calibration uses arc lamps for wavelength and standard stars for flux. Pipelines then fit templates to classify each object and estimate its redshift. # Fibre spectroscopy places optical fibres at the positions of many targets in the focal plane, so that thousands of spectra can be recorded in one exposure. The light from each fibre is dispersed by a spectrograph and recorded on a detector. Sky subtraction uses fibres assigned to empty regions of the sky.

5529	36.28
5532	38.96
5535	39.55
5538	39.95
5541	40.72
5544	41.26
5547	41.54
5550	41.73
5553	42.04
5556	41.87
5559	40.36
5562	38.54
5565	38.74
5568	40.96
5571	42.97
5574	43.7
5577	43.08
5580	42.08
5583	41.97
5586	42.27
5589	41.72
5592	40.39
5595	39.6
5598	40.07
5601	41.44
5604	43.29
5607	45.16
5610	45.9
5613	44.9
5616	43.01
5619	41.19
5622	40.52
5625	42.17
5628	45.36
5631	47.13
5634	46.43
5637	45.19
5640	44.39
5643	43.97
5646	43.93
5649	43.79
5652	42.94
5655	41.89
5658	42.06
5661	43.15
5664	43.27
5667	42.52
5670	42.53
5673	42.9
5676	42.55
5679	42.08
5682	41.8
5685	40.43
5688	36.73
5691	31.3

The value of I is 1.1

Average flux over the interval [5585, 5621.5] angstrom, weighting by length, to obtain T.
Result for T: 42.4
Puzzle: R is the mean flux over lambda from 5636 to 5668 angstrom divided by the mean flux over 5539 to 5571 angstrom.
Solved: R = 1.1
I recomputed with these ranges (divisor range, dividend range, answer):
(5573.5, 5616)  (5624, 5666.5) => 1.03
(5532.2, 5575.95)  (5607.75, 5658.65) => 1.07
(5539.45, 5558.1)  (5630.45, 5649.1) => 1.08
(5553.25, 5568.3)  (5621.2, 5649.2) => 1.10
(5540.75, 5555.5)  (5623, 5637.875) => 1.09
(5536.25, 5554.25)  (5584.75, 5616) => 1.03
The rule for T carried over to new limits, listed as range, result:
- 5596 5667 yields 43.5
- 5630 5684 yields 43.4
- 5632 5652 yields 44.6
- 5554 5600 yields 41.2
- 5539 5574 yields 41.1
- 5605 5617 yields 44.8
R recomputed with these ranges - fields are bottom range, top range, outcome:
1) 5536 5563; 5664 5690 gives 1.01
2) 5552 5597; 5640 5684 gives 1.04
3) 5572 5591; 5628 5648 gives 1.06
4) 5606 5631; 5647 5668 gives 0.98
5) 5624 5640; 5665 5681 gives 0.94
